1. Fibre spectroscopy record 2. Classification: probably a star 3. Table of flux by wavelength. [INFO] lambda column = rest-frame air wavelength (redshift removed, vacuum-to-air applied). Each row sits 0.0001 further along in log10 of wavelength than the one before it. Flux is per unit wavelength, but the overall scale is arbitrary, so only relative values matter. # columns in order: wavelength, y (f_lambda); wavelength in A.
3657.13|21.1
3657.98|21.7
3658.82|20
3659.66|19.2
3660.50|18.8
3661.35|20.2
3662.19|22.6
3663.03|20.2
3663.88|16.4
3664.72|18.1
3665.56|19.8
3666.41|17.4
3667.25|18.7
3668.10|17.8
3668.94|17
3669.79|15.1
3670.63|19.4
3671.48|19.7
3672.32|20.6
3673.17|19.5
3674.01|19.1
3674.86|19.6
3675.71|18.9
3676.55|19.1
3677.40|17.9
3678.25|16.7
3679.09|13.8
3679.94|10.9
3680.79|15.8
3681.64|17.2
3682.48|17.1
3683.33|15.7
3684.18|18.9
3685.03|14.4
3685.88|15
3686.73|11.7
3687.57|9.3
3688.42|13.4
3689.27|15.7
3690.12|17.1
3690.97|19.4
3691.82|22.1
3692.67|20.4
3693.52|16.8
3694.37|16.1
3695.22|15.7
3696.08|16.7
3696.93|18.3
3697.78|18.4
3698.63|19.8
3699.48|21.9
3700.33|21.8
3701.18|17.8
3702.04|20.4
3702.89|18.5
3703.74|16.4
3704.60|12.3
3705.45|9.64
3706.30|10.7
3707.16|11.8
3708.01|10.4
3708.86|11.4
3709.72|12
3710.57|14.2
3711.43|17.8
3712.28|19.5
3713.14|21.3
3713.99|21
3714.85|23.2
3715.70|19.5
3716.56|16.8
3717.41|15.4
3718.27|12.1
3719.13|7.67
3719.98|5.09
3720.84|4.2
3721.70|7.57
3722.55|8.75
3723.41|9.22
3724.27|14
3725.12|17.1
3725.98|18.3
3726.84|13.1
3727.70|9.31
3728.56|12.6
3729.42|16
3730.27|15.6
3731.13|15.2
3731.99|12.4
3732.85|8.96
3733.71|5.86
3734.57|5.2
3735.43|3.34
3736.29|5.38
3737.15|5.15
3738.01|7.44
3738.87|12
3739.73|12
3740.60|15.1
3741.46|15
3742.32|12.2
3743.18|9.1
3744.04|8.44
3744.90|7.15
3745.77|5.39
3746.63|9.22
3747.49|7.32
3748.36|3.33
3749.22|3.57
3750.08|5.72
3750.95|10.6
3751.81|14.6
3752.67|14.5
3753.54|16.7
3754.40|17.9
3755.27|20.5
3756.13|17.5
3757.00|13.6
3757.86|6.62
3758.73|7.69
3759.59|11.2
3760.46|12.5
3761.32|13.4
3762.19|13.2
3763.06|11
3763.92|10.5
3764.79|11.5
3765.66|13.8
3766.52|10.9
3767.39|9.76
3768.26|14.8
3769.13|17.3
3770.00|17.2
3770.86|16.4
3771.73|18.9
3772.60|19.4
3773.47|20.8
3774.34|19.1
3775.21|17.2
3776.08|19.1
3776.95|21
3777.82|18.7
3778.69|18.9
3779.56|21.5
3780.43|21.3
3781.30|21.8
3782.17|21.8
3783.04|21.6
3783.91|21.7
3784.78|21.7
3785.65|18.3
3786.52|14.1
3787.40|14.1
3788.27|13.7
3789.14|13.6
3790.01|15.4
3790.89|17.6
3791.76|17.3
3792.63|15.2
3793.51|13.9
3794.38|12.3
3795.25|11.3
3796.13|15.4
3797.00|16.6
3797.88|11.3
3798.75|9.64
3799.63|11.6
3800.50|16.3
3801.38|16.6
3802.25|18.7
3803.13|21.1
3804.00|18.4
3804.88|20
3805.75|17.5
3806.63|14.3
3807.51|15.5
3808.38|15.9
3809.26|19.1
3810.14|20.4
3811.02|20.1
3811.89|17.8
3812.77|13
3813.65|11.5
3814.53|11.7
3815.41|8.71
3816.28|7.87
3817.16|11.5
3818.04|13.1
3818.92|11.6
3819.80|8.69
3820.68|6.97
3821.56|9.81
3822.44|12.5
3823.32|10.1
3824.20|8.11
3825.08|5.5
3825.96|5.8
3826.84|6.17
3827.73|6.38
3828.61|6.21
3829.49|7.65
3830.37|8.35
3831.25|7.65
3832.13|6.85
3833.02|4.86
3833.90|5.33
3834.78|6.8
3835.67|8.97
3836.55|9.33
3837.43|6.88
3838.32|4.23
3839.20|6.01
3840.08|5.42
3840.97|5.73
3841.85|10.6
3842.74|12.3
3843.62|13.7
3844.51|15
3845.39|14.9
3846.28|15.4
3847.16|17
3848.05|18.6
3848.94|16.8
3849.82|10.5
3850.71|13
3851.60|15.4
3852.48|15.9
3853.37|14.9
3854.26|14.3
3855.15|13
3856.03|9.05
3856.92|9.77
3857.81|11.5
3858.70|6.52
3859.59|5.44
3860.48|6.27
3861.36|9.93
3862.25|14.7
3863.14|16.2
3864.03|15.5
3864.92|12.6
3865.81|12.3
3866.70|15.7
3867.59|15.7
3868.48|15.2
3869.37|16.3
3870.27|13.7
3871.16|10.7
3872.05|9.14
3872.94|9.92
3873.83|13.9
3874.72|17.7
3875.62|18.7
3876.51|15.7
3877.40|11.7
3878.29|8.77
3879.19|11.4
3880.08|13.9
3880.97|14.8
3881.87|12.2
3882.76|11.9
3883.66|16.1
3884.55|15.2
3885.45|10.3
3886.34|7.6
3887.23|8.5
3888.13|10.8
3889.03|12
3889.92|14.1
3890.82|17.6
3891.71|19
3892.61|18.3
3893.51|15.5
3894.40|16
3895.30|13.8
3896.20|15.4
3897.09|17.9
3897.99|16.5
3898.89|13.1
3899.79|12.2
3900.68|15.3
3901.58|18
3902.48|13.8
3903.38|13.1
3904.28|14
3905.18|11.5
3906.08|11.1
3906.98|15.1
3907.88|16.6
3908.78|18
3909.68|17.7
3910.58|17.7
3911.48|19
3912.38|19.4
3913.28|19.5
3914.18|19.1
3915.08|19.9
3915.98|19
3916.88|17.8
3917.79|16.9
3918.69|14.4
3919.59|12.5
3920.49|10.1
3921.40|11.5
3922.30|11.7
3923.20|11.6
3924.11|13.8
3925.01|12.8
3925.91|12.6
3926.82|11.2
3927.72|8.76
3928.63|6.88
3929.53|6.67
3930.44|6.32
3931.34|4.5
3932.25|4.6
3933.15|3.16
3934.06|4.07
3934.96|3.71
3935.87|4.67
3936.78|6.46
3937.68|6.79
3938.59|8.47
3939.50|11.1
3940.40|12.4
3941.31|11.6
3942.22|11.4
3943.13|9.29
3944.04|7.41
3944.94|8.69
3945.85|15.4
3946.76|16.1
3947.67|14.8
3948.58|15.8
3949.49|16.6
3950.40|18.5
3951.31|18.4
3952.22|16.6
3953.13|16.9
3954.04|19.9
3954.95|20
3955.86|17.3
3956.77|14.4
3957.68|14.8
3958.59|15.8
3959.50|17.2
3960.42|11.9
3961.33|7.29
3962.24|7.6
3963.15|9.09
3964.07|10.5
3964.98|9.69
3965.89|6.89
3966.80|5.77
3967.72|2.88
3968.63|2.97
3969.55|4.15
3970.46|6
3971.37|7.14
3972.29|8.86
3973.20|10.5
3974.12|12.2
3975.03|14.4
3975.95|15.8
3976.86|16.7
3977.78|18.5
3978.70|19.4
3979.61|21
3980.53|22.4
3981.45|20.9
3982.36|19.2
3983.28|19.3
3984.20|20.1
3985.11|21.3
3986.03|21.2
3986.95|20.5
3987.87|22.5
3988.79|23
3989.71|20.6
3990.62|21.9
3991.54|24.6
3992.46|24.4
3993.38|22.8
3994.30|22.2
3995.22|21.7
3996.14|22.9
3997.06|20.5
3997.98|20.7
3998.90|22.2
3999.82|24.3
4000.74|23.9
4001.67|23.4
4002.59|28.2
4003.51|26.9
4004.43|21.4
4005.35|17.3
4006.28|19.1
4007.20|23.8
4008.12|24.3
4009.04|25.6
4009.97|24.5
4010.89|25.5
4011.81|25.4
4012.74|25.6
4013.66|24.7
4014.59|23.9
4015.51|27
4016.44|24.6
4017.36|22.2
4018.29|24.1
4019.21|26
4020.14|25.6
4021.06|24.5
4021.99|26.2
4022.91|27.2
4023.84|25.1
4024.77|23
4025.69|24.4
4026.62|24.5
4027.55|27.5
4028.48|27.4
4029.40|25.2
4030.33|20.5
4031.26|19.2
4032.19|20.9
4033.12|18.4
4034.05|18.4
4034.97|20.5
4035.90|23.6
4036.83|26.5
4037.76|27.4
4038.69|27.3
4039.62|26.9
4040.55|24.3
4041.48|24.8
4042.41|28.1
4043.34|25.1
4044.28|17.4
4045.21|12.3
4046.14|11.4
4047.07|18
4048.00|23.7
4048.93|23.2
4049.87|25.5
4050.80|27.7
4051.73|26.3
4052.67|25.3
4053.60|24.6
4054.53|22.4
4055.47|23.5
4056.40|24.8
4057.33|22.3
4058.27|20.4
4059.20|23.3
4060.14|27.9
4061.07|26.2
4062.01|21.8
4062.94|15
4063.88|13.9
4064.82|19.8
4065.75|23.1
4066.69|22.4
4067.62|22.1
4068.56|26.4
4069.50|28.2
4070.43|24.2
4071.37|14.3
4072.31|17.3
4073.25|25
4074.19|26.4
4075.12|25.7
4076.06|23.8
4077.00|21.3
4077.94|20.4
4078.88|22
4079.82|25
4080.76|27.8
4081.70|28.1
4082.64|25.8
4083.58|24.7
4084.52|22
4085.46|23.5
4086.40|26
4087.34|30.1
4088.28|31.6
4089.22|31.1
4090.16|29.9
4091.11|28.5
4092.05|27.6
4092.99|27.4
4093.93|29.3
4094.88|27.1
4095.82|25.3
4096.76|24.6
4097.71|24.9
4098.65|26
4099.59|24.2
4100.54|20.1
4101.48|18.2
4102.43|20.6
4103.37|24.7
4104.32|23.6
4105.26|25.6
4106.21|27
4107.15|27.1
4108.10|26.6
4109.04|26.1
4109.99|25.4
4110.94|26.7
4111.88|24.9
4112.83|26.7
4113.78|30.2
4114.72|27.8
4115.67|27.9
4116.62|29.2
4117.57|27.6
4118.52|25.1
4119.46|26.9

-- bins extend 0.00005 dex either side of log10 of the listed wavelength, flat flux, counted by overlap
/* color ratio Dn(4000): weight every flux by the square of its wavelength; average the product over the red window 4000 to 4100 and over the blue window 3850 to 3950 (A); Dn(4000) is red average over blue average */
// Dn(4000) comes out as 2.0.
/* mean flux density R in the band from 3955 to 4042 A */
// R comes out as 20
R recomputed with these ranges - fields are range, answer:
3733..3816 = 14.1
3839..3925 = 13.8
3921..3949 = 9.48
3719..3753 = 9.82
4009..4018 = 24.8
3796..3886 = 12.2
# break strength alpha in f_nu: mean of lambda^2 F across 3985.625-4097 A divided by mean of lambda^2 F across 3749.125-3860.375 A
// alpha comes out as 2.02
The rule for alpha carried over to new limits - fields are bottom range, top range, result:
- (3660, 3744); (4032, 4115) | 1.94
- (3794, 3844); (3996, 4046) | 2.32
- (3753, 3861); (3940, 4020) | 1.46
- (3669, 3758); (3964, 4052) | 1.74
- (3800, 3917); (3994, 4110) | 2.02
